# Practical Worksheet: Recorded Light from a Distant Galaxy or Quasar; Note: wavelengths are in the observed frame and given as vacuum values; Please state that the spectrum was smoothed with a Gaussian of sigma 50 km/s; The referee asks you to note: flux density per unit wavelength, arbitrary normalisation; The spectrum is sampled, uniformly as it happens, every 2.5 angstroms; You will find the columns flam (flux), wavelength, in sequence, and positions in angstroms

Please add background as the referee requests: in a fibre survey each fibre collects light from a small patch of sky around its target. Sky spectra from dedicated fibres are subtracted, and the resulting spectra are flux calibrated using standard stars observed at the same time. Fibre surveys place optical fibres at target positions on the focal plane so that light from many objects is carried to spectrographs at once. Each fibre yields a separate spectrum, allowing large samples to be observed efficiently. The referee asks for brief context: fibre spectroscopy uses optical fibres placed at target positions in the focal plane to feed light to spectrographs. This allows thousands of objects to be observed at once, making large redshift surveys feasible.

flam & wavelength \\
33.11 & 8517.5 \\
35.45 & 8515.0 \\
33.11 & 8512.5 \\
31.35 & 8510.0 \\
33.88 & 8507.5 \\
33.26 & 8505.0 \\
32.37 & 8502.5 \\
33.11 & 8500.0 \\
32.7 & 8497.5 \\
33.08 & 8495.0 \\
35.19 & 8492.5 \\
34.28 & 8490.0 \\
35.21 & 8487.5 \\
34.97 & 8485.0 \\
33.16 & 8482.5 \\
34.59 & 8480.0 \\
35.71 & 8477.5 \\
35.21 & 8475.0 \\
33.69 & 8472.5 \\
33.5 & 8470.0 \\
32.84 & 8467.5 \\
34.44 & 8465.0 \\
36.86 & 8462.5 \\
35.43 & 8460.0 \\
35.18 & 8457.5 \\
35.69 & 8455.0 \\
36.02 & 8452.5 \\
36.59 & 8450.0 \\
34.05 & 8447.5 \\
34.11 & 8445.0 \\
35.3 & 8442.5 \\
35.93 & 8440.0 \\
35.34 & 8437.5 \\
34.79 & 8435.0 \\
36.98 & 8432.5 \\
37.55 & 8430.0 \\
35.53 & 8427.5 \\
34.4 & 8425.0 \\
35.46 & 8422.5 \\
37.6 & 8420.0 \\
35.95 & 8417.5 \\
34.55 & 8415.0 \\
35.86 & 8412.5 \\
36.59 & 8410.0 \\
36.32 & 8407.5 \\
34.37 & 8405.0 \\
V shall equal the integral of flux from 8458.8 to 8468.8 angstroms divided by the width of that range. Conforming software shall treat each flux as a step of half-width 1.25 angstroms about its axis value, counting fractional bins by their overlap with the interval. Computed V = 34.9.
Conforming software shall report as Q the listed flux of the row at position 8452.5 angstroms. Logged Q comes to 36.02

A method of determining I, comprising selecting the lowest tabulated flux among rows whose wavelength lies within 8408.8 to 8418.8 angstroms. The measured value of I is 34.55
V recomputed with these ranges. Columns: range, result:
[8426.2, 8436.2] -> 36.2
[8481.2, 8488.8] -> 34.4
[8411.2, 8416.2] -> 35.2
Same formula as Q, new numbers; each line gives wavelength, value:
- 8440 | 35.93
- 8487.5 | 35.21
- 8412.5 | 35.86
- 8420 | 37.6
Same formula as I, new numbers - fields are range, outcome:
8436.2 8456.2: 34.05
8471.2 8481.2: 33.69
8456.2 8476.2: 32.84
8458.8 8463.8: 35.43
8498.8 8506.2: 32.37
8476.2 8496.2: 33.08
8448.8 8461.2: 35.18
